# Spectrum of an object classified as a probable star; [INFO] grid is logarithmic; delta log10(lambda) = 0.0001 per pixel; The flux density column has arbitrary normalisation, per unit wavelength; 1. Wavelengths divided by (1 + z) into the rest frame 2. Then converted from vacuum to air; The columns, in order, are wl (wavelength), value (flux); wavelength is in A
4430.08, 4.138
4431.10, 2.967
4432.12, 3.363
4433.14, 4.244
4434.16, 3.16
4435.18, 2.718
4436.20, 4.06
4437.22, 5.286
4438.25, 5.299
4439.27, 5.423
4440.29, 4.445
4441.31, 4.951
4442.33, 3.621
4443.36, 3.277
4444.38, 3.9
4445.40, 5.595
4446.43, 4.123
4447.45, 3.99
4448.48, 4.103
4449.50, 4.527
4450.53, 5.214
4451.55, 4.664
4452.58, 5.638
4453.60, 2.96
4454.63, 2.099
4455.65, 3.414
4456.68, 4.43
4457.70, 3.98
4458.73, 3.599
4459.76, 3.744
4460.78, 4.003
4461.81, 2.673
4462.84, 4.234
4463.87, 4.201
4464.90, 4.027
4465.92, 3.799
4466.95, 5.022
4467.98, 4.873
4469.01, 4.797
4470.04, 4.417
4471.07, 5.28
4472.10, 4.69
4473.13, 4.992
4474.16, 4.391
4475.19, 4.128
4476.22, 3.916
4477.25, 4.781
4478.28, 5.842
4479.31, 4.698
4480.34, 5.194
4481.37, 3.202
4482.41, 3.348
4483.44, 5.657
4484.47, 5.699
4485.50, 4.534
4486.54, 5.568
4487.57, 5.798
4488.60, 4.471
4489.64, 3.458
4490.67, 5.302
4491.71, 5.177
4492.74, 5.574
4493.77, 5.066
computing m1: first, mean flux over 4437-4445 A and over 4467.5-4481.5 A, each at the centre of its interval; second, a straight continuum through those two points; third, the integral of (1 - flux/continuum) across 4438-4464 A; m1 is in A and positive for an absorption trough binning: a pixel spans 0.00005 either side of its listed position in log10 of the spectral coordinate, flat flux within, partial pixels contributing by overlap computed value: 2.4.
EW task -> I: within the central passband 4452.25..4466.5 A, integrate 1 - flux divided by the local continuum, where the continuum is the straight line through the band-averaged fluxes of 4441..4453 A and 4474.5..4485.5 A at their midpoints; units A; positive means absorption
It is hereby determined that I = 2.4 A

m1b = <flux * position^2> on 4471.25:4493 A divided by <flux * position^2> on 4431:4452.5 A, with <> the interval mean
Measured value 1.14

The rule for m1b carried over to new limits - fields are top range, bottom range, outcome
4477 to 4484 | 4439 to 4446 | 1.08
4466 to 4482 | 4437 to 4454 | 1.04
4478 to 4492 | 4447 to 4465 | 1.23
